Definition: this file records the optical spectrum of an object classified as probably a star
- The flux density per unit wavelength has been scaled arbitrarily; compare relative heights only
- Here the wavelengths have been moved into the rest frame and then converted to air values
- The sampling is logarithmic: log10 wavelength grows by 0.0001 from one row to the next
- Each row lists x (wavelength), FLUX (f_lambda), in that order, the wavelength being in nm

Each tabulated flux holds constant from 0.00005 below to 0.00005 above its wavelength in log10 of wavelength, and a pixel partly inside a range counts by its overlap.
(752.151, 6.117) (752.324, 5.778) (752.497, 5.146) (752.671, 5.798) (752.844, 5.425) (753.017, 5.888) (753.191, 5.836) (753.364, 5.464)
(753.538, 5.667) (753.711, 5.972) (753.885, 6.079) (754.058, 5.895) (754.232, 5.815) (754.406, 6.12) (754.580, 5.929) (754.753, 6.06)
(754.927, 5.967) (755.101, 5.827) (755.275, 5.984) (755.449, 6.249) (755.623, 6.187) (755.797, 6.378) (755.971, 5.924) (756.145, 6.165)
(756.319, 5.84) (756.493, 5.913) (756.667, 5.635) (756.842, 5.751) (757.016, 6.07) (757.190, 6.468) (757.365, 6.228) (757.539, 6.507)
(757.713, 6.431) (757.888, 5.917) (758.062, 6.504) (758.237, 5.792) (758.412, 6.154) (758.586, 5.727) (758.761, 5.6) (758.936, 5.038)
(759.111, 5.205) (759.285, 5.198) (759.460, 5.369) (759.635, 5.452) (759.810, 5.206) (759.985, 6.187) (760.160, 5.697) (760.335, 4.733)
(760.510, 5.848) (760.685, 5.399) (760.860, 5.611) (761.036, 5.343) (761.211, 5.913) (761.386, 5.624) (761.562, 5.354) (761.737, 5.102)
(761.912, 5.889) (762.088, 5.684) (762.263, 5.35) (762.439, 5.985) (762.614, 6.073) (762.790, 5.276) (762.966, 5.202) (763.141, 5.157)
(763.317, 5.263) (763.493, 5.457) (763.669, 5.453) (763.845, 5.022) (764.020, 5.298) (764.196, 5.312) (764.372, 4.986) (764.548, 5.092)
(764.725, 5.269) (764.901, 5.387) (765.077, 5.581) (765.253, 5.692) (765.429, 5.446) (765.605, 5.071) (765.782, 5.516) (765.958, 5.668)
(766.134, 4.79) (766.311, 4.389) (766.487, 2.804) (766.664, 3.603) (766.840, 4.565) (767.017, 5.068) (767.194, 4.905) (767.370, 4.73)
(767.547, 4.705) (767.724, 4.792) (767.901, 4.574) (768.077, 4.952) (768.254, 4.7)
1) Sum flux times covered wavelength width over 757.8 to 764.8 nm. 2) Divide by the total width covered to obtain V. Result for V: 5.49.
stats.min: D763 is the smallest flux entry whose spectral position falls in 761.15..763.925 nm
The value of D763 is 5.022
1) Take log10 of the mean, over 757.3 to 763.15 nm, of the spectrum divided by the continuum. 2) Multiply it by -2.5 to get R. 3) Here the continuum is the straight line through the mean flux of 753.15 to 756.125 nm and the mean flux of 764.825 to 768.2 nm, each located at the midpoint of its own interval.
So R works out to -0.039 mag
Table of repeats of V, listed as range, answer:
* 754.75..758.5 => 6.09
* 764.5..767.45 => 4.91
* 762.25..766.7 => 5.17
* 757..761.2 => 5.73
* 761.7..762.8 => 5.67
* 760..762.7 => 5.59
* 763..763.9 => 5.27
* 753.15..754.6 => 5.86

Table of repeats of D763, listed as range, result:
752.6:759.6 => 5.038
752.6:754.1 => 5.425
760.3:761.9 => 4.733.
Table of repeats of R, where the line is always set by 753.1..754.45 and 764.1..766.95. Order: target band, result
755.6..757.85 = -0.091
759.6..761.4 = -0.043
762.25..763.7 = -0.067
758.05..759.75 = -0.020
